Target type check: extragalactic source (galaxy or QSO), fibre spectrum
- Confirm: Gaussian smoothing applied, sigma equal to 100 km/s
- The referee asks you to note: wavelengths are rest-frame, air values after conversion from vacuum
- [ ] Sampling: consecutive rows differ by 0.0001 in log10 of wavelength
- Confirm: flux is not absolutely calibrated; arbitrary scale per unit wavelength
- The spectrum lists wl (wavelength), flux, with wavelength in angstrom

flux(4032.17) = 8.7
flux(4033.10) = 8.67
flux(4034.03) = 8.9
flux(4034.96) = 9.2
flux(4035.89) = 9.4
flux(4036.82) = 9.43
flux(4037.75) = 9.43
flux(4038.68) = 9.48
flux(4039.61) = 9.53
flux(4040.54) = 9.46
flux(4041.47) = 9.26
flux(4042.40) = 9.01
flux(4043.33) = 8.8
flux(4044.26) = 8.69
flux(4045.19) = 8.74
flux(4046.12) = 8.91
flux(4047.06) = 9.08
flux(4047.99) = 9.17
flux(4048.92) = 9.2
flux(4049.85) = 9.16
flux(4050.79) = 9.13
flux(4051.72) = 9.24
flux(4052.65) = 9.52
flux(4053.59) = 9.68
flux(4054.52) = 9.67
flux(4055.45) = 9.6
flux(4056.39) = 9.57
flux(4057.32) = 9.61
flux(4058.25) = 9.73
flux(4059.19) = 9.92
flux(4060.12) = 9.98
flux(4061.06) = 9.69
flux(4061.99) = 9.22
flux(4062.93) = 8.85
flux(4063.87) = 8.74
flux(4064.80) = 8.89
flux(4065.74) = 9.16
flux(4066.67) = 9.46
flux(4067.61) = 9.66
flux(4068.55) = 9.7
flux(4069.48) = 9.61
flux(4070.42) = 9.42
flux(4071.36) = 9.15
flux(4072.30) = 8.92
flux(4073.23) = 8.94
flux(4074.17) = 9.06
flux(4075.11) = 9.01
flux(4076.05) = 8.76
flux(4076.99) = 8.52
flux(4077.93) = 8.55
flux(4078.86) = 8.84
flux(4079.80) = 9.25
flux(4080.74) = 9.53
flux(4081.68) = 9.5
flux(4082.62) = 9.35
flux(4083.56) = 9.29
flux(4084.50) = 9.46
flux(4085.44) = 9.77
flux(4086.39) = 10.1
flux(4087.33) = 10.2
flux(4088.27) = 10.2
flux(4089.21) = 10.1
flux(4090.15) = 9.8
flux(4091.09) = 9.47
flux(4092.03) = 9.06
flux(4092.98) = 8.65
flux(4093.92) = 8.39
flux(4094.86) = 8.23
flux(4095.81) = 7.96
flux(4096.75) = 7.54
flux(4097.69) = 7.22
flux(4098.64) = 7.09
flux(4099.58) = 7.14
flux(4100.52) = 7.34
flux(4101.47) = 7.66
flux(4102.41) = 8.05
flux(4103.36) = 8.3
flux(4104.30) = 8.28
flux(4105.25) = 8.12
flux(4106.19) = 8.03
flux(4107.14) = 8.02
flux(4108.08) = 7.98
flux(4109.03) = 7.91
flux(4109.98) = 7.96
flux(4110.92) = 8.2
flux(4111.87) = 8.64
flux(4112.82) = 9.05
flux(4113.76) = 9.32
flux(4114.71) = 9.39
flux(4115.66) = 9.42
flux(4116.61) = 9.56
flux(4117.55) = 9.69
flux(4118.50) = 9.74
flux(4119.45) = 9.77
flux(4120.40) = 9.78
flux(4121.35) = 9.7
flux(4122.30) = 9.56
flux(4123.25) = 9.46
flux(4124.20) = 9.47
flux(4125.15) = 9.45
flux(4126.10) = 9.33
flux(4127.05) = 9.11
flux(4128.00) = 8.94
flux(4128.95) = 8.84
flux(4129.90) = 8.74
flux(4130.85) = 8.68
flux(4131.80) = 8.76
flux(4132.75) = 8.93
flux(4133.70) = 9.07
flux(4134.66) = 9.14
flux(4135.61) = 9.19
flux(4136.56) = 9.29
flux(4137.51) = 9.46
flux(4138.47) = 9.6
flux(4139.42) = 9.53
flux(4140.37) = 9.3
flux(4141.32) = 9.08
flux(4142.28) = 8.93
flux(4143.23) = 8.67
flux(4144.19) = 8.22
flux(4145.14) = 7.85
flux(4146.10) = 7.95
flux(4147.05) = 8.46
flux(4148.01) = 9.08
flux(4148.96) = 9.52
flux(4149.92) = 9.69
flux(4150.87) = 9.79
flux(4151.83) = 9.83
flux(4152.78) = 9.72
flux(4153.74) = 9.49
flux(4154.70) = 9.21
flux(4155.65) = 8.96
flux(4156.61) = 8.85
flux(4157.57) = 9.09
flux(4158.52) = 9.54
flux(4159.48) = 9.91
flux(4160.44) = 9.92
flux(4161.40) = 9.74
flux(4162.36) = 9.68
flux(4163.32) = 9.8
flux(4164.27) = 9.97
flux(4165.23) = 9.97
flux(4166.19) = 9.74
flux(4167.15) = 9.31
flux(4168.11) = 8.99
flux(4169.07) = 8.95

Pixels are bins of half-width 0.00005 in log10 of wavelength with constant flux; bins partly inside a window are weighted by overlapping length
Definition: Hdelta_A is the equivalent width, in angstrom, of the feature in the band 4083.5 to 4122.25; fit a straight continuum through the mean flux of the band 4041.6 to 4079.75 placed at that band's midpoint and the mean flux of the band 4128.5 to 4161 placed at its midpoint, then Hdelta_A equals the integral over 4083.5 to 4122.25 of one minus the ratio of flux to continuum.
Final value 1.7 angstrom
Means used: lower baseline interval 9.22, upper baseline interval 9.13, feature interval 8.77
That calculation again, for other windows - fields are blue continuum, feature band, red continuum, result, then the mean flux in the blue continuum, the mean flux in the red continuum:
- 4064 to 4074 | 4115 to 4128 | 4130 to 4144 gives -0.6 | 9.27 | 9.09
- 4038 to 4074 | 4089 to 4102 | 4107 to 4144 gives 1.4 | 9.3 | 9.1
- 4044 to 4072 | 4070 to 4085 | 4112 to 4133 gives 0.4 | 9.34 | 9.3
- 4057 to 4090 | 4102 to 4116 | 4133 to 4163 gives 1.3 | 9.38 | 9.22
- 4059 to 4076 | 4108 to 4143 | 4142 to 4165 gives 0.4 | 9.27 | 9.26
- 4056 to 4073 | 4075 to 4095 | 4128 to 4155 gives 0.0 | 9.4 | 9.07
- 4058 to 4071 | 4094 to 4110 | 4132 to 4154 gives 2.5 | 9.42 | 9.11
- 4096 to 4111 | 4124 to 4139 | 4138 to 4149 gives -1.1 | 7.8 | 8.83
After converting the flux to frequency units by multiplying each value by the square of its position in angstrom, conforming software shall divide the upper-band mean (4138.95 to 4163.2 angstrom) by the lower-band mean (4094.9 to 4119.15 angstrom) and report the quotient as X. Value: 1.13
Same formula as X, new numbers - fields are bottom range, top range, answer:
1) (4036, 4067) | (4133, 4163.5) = 1.04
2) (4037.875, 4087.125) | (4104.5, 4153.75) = 1.01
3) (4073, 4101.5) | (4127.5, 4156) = 1.05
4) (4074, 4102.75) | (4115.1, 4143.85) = 1.07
